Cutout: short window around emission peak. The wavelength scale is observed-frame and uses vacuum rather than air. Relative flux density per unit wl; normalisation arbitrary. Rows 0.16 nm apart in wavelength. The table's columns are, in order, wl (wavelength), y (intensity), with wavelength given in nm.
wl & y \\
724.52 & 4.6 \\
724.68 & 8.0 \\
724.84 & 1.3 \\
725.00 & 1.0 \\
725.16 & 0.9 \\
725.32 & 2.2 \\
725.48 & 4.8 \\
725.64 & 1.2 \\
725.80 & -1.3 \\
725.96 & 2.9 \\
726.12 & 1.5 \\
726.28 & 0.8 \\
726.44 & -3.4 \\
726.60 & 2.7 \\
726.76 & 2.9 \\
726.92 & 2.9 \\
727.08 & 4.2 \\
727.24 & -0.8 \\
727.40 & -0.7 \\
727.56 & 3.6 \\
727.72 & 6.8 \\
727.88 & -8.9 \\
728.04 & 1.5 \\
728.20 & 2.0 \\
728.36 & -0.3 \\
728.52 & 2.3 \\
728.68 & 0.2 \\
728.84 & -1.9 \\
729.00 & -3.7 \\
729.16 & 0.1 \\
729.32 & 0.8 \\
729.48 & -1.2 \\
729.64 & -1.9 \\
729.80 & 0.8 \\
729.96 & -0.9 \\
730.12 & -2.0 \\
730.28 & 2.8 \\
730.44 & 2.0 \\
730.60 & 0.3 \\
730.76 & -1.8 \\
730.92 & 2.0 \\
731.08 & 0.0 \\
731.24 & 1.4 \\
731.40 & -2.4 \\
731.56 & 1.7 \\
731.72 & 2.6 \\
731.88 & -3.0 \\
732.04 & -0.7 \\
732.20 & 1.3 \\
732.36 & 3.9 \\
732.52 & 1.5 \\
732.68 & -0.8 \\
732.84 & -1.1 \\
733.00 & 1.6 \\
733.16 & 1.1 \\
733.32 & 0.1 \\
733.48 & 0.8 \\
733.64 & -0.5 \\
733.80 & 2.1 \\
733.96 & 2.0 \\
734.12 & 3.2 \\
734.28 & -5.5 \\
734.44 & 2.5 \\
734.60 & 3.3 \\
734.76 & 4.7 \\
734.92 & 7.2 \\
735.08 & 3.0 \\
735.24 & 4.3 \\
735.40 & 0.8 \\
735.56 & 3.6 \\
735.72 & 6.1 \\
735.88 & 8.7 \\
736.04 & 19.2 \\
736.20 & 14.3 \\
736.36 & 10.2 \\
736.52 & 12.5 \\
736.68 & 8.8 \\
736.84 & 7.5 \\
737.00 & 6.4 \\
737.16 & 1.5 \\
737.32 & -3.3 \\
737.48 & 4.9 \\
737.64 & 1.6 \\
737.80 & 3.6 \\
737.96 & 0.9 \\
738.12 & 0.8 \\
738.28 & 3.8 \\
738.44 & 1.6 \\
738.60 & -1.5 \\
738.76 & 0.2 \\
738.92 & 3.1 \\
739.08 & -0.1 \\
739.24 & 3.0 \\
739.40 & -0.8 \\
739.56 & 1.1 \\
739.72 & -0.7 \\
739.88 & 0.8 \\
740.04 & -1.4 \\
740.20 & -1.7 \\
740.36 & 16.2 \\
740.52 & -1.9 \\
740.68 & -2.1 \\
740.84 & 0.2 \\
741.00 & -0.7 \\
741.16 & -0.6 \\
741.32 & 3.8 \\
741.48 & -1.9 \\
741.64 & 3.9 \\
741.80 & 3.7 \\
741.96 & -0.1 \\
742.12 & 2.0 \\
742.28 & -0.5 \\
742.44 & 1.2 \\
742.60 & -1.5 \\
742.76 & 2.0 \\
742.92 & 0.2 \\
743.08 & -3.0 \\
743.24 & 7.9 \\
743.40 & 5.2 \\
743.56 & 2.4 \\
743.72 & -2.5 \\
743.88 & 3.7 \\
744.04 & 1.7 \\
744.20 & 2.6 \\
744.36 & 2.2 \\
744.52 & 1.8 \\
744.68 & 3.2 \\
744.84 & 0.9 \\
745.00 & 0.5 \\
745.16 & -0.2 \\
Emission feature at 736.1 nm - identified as [O II] 3727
